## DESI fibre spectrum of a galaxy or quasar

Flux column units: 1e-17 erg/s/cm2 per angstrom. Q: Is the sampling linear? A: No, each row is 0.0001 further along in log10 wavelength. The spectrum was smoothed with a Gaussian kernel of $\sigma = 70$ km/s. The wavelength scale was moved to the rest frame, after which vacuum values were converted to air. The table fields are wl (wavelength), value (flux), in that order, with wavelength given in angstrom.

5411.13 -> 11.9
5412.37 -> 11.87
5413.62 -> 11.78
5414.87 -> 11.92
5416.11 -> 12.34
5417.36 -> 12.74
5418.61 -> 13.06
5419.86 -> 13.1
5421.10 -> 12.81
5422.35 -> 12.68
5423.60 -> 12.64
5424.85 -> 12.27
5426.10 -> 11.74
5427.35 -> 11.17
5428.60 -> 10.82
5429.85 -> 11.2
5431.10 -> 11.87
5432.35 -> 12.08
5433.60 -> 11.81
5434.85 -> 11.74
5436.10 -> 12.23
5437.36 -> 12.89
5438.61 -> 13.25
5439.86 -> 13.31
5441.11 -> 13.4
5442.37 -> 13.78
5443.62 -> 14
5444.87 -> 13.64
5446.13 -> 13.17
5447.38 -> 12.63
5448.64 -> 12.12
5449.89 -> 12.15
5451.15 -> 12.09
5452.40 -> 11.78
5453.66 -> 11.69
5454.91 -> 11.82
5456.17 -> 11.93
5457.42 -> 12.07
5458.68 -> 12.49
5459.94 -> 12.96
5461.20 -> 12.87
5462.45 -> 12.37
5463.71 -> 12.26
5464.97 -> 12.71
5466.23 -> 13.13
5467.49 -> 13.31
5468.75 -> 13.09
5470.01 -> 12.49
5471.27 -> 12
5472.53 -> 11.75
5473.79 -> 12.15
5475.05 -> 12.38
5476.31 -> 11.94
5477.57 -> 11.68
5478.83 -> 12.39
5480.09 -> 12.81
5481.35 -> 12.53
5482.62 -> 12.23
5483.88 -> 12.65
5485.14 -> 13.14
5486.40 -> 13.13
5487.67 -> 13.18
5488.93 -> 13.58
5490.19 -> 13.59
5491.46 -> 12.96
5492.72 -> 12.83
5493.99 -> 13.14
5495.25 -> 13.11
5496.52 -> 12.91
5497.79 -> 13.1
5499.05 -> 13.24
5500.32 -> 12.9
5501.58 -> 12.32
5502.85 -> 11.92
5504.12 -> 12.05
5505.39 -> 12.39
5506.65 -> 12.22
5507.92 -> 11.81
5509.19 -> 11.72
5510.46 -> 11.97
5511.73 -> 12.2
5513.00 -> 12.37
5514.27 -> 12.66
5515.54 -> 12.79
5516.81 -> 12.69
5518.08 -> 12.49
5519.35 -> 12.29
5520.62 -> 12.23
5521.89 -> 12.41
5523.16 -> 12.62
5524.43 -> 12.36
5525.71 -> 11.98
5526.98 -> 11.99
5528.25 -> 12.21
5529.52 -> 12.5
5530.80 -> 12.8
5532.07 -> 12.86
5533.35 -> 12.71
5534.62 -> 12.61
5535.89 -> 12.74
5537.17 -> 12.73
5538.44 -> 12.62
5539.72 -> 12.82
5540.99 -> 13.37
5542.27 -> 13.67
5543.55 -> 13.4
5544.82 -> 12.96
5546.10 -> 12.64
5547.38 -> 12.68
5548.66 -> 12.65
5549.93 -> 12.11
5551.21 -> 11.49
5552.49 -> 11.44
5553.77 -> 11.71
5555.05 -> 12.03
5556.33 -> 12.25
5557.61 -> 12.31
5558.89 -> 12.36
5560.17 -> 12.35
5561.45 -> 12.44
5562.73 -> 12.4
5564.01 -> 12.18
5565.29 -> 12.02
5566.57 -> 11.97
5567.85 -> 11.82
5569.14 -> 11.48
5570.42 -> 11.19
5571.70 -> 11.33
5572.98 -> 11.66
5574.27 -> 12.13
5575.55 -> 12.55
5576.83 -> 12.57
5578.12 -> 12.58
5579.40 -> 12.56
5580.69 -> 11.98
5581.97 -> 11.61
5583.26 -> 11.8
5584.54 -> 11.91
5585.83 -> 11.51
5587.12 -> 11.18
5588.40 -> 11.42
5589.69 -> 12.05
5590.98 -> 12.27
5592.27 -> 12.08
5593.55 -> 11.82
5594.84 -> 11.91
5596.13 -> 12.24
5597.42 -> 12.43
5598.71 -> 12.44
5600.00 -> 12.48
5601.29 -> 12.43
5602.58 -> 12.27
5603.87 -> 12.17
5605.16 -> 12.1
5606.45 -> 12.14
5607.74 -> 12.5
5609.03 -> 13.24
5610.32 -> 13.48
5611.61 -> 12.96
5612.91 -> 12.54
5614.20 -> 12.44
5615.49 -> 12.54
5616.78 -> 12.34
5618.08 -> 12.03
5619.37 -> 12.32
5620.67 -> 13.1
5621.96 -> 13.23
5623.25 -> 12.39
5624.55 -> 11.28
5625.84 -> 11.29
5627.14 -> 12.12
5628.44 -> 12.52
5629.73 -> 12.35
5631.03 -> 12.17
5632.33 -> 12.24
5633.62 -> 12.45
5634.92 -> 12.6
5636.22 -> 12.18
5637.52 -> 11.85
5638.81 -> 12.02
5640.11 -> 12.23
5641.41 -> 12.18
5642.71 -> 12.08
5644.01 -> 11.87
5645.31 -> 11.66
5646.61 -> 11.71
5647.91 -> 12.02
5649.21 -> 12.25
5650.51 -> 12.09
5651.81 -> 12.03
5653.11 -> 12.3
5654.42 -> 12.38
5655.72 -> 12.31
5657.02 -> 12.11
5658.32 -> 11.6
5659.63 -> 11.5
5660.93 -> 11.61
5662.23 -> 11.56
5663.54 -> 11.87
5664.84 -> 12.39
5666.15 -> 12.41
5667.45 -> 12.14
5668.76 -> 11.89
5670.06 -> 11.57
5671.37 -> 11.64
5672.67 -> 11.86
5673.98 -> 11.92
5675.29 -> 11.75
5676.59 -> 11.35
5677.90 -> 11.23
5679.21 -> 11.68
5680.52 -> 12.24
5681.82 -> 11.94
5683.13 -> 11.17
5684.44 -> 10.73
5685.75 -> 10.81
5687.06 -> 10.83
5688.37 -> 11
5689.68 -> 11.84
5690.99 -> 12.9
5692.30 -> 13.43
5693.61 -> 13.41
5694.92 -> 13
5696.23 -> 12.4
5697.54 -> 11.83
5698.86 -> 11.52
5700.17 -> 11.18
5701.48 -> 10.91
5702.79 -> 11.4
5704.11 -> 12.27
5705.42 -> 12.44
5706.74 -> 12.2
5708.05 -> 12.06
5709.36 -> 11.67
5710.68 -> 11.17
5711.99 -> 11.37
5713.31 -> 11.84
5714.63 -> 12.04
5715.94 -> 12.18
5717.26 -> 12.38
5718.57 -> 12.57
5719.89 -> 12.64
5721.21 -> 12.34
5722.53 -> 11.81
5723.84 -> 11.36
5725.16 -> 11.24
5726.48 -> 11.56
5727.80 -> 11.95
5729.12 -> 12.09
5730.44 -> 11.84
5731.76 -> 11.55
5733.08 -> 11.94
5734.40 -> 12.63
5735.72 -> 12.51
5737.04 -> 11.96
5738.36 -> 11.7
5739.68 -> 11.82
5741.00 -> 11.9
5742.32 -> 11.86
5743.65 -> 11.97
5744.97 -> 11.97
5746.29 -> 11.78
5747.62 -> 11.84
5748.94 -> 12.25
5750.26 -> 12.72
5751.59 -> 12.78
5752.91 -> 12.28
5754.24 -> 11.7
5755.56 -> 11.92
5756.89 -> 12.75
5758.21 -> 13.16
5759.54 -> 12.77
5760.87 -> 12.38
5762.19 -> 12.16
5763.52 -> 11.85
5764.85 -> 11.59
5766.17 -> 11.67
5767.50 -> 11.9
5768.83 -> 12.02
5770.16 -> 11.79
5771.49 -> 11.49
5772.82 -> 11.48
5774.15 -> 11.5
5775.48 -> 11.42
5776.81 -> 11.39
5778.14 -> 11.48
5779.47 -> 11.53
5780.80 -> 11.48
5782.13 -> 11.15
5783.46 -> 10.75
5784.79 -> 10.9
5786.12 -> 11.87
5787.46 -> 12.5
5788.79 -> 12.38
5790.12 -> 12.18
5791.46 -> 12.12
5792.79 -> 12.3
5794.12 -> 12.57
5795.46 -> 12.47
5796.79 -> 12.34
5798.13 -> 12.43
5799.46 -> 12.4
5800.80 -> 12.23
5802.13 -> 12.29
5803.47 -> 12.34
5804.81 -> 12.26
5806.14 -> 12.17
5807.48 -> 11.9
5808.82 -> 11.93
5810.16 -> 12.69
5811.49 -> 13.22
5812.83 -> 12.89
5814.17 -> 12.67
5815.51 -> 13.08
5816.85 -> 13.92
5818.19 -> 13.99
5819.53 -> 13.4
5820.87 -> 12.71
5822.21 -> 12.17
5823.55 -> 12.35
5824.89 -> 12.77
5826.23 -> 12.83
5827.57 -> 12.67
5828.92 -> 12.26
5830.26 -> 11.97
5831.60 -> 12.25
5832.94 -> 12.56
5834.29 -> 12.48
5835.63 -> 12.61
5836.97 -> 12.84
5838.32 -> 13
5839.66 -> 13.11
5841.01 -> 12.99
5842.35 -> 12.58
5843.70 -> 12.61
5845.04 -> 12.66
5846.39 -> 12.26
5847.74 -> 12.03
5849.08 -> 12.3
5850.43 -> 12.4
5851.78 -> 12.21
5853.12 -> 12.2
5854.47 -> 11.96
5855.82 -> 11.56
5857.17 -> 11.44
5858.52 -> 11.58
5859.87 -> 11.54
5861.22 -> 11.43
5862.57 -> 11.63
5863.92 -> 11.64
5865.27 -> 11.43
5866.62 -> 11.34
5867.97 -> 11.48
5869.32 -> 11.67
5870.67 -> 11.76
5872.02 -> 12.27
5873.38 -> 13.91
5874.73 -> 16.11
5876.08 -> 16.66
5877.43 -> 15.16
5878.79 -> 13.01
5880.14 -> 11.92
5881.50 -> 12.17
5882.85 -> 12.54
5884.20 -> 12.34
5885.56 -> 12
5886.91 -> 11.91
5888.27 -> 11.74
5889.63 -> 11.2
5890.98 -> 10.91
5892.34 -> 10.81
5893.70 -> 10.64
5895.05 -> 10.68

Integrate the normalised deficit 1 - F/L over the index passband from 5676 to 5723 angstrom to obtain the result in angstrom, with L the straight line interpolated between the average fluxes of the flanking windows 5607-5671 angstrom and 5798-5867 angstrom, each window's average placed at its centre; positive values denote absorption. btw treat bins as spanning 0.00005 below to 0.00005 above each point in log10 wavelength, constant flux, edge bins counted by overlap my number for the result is 1.44 angstrom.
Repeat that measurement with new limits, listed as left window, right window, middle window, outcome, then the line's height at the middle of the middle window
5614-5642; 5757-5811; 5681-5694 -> 0.41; 12.2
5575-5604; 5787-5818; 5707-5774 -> 2.11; 12.4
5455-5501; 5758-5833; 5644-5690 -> 2.42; 12.4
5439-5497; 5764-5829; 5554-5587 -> 1.35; 12.5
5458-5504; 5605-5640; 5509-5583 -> 1.30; 12.6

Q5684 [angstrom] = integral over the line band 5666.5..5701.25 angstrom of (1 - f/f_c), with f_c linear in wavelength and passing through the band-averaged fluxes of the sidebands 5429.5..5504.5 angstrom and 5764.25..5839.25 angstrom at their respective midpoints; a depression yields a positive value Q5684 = 1.6 angstrom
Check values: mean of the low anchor 12.6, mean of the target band 11.8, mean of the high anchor 12.2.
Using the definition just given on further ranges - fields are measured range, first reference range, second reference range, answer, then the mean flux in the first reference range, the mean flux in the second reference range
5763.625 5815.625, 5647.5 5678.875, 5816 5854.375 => 1.83 angstrom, 11.9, 12.6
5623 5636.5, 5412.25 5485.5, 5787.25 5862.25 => 0.32 angstrom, 12.4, 12.4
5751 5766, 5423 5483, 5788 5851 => 0.31 angstrom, 12.4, 12.6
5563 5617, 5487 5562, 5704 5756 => 0.97 angstrom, 12.5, 12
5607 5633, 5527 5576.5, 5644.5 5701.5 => -0.80 angstrom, 12.3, 11.9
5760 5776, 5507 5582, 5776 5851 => 0.76 angstrom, 12.3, 12.4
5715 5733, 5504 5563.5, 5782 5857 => 0.67 angstrom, 12.4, 12.4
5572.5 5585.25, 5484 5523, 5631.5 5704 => 0.18 angstrom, 12.6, 11.9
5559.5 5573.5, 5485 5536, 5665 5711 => 0.52 angstrom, 12.6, 11.8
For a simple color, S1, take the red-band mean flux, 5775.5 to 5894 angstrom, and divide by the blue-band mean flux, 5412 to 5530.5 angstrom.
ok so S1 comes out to 0.99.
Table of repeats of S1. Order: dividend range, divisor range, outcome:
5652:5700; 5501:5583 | 0.97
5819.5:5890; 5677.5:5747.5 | 1.05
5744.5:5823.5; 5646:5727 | 1.03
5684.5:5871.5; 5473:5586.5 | 0.98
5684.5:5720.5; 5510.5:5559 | 0.96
